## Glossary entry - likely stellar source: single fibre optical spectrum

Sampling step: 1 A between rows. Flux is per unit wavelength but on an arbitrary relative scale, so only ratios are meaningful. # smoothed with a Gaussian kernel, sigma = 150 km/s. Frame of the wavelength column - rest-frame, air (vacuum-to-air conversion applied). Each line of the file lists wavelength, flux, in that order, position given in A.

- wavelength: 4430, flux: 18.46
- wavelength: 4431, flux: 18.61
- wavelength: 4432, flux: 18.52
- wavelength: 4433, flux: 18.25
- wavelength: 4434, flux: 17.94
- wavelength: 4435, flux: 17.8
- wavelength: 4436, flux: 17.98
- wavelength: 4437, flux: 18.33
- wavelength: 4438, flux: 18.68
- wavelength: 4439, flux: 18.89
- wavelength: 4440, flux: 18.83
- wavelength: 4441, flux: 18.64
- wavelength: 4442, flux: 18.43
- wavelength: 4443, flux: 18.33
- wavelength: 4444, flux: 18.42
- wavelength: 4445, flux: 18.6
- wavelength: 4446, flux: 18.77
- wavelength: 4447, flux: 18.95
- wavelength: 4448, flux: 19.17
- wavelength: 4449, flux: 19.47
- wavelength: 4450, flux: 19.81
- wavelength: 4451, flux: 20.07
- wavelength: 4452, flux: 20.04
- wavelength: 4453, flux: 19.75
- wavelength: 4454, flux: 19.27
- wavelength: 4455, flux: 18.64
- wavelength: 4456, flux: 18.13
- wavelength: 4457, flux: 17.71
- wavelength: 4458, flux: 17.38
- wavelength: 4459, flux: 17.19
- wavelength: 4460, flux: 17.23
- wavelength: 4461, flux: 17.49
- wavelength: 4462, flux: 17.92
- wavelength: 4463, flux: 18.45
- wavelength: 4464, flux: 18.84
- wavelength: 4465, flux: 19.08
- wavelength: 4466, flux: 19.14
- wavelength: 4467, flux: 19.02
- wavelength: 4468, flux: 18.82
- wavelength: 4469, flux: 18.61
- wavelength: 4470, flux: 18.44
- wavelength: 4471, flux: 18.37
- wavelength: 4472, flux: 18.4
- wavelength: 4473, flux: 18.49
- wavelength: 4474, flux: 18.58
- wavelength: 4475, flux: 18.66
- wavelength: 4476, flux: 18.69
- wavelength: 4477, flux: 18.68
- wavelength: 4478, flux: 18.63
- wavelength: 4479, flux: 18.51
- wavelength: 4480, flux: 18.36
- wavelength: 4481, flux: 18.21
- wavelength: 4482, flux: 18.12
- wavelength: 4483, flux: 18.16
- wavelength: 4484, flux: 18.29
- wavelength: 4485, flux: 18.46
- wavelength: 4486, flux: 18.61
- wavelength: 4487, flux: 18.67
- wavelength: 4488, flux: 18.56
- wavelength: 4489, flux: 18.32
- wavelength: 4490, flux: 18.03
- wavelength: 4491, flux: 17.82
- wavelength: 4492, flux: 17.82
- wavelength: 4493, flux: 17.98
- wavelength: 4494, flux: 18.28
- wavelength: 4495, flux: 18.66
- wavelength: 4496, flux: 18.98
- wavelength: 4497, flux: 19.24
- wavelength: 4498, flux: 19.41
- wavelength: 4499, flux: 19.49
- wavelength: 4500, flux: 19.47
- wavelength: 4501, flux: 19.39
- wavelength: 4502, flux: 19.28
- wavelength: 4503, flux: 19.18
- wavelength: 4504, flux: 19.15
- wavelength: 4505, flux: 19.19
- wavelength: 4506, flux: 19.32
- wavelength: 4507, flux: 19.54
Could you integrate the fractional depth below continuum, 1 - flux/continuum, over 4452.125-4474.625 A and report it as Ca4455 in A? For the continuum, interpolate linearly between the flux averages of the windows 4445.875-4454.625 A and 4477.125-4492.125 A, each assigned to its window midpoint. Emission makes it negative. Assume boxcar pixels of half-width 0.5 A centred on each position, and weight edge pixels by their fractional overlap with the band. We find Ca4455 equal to 0.7 A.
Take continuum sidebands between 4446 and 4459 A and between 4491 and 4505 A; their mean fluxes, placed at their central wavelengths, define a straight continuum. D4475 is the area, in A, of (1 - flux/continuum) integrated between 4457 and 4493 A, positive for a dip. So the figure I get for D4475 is 1.1 A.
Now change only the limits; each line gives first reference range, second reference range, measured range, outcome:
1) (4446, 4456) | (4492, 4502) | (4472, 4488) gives 0.52 A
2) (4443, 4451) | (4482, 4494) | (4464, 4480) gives -0.10 A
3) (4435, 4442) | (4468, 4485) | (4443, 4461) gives -0.21 A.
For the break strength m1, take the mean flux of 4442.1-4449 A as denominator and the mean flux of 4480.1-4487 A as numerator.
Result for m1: 0.98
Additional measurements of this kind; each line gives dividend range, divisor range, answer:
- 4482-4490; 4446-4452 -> 0.94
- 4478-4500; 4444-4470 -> 0.99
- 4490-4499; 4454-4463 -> 1.04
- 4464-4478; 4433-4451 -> 1.00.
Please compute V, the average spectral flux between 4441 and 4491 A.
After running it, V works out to 18.6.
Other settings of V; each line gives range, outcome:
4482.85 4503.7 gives 18.7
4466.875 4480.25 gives 18.6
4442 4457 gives 19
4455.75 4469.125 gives 18.2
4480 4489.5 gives 18.4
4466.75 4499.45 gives 18.5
